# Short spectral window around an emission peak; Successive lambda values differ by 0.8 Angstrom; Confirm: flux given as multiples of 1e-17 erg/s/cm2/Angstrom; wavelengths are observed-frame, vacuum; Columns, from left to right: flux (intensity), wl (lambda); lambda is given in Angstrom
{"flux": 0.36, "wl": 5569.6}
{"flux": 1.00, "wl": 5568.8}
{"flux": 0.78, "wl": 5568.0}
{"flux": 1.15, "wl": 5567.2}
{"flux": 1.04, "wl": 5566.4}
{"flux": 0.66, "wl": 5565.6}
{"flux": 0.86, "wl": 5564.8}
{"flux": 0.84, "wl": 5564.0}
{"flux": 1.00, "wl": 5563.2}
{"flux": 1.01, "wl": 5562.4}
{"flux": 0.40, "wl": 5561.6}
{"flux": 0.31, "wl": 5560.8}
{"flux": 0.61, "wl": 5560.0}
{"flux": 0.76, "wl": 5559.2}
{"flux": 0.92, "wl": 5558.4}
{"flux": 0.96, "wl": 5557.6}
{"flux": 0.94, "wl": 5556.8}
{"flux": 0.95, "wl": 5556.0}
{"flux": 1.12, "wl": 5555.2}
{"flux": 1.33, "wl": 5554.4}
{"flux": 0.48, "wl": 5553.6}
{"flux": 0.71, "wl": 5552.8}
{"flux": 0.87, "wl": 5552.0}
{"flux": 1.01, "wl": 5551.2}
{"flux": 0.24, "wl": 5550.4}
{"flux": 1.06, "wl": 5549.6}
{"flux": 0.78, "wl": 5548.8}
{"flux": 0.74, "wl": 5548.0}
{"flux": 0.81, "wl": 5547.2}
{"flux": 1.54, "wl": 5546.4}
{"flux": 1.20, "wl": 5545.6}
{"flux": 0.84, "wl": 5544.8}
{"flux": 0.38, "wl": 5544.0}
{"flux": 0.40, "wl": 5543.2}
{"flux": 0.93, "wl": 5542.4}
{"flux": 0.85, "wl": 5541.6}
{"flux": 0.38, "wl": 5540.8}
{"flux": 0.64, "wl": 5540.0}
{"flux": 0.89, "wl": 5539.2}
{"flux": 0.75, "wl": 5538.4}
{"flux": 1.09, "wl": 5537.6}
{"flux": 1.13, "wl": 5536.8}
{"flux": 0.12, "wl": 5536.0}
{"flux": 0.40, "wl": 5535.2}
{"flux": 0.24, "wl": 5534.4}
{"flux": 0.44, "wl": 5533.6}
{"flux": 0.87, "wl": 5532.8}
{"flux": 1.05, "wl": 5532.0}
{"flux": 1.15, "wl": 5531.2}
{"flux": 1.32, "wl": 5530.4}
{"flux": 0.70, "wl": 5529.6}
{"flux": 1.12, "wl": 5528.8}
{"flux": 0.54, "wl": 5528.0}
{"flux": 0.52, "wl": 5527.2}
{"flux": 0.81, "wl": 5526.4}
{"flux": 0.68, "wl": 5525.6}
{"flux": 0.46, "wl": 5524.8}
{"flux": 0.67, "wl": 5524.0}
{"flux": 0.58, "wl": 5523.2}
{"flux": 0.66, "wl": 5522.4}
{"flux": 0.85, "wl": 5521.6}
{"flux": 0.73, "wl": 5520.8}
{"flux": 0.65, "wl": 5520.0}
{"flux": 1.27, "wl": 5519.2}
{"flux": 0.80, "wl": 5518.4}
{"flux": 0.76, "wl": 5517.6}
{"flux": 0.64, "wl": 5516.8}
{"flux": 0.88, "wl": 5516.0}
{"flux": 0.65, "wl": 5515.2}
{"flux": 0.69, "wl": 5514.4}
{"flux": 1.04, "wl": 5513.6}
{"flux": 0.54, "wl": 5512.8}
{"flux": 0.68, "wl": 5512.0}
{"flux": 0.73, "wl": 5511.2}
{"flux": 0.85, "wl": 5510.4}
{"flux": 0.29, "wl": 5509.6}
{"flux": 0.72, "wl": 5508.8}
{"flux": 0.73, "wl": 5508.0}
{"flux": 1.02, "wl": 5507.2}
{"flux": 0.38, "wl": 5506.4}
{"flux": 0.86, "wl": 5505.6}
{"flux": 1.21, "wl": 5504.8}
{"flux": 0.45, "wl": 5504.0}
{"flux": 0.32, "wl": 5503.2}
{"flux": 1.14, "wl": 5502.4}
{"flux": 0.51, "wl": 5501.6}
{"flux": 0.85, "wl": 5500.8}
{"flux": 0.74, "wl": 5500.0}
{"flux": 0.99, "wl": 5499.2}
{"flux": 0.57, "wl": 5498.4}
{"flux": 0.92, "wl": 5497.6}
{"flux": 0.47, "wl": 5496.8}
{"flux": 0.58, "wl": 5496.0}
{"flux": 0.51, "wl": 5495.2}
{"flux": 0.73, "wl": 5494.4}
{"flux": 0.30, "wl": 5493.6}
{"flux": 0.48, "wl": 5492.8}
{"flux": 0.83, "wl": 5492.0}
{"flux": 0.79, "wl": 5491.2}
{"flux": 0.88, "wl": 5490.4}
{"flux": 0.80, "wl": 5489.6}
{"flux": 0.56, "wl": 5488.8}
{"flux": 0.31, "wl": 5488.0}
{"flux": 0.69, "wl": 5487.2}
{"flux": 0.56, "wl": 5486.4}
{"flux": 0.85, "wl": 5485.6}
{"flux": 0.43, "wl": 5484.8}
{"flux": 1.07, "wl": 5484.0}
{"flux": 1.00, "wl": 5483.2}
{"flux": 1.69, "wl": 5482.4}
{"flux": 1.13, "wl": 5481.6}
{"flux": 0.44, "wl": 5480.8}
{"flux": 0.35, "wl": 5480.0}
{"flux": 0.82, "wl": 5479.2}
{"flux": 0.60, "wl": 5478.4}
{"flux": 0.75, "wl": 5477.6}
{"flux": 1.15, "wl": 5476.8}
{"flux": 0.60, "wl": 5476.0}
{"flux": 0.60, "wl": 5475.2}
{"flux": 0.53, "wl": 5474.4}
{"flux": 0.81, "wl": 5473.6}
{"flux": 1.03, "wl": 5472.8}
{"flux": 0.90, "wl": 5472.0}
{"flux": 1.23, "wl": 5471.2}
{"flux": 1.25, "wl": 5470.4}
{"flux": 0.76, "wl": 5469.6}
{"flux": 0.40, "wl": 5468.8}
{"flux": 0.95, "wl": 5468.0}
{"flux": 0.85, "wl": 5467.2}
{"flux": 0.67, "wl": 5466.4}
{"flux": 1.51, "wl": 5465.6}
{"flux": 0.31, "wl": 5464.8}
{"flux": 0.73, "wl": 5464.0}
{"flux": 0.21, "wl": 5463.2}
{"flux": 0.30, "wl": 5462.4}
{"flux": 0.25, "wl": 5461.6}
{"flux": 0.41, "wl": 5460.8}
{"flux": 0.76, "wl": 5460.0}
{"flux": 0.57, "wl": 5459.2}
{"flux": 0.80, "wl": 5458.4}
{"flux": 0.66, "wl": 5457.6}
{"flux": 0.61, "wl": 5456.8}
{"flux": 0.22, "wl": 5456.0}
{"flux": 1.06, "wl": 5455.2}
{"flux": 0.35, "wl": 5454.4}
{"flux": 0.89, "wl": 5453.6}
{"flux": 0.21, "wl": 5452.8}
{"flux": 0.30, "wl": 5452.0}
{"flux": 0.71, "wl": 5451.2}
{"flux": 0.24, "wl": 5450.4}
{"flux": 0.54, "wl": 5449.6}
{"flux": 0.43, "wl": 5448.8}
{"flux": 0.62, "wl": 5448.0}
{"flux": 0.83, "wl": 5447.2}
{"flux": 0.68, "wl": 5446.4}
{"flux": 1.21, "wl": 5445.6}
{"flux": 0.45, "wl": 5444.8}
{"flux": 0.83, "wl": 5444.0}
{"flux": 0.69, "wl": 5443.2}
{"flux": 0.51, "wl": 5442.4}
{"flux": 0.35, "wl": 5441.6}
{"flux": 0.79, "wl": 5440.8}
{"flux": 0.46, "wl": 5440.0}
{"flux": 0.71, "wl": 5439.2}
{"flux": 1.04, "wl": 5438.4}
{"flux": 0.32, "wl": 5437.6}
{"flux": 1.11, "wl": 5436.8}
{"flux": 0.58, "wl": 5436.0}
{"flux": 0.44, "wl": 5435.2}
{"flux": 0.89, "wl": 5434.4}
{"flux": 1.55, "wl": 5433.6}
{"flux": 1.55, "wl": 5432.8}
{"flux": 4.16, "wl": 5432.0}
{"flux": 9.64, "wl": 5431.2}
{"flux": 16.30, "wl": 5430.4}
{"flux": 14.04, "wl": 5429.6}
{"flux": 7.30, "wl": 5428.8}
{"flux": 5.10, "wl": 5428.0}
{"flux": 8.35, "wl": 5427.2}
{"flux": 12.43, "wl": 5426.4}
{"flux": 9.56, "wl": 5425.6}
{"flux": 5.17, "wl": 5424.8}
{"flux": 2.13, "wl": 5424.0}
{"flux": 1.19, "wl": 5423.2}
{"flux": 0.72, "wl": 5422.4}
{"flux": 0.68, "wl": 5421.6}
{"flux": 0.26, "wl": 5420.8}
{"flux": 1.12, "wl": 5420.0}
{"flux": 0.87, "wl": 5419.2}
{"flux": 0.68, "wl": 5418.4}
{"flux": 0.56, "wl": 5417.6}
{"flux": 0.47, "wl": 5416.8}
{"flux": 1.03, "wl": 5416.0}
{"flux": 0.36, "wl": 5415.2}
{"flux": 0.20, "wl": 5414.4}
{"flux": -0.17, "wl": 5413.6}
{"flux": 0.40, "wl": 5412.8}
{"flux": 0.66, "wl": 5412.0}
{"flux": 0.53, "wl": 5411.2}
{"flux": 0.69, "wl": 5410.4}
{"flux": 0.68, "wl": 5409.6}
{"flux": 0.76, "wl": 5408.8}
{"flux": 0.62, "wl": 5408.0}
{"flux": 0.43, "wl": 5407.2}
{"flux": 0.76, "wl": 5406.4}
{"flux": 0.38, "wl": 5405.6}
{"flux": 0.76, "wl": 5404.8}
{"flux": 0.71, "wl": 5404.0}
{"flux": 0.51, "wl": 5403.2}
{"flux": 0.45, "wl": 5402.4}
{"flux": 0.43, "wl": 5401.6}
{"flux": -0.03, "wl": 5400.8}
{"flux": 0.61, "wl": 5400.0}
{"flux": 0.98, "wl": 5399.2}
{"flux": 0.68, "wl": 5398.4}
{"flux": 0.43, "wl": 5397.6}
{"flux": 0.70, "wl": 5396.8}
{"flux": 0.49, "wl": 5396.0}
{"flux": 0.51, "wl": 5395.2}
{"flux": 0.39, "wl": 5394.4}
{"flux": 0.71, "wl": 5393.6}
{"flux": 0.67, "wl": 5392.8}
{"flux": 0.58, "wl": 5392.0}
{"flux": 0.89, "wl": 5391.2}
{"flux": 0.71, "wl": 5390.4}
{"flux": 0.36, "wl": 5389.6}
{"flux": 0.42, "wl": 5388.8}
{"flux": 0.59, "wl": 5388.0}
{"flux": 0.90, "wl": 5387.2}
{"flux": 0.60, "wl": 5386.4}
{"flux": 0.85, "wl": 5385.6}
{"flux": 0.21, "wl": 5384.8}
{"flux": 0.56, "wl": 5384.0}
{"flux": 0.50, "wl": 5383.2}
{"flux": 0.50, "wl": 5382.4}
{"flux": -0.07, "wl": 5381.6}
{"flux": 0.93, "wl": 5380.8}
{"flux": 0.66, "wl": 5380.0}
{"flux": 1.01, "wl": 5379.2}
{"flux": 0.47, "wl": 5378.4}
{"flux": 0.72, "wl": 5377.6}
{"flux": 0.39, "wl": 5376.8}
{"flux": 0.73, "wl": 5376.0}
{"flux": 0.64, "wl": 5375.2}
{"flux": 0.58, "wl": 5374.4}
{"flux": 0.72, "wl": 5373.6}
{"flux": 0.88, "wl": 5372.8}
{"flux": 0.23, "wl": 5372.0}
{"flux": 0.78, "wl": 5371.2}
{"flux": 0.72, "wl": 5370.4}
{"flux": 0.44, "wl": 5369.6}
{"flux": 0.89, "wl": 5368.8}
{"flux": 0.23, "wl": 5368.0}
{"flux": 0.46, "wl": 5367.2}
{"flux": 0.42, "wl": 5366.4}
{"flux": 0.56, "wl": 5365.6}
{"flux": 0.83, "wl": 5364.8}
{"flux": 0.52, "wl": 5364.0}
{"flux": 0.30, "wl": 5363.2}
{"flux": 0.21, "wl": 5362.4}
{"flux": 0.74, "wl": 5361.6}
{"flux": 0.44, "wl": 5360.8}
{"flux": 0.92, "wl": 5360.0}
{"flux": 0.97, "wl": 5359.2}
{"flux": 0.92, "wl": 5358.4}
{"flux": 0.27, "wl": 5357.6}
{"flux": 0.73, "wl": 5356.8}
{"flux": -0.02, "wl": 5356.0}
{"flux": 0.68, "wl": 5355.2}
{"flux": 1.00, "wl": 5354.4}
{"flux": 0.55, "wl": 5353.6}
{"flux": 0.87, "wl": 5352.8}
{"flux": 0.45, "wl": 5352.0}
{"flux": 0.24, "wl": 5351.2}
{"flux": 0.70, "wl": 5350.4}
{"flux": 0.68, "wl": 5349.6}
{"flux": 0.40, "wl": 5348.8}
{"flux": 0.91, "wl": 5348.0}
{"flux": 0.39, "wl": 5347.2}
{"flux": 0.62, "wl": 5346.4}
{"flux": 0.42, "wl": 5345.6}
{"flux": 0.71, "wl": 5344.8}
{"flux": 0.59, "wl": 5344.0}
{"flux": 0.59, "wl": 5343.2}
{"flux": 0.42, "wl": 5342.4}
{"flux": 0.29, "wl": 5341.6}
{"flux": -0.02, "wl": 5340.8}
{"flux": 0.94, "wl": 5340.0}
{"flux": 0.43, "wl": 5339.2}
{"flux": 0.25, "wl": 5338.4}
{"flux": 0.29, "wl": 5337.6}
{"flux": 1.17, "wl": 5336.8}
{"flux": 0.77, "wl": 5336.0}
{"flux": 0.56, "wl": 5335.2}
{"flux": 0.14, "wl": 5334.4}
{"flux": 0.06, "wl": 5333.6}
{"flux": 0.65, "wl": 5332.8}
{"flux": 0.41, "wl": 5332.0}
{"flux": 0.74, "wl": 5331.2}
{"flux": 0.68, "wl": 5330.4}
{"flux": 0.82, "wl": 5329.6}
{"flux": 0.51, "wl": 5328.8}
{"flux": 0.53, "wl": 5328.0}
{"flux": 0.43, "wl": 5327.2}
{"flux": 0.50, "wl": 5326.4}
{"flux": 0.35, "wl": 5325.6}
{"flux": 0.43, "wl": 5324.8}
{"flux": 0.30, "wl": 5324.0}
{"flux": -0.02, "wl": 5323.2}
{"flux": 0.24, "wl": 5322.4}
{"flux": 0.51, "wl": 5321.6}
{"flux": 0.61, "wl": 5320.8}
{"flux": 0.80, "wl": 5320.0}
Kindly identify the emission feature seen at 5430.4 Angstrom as [O II]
